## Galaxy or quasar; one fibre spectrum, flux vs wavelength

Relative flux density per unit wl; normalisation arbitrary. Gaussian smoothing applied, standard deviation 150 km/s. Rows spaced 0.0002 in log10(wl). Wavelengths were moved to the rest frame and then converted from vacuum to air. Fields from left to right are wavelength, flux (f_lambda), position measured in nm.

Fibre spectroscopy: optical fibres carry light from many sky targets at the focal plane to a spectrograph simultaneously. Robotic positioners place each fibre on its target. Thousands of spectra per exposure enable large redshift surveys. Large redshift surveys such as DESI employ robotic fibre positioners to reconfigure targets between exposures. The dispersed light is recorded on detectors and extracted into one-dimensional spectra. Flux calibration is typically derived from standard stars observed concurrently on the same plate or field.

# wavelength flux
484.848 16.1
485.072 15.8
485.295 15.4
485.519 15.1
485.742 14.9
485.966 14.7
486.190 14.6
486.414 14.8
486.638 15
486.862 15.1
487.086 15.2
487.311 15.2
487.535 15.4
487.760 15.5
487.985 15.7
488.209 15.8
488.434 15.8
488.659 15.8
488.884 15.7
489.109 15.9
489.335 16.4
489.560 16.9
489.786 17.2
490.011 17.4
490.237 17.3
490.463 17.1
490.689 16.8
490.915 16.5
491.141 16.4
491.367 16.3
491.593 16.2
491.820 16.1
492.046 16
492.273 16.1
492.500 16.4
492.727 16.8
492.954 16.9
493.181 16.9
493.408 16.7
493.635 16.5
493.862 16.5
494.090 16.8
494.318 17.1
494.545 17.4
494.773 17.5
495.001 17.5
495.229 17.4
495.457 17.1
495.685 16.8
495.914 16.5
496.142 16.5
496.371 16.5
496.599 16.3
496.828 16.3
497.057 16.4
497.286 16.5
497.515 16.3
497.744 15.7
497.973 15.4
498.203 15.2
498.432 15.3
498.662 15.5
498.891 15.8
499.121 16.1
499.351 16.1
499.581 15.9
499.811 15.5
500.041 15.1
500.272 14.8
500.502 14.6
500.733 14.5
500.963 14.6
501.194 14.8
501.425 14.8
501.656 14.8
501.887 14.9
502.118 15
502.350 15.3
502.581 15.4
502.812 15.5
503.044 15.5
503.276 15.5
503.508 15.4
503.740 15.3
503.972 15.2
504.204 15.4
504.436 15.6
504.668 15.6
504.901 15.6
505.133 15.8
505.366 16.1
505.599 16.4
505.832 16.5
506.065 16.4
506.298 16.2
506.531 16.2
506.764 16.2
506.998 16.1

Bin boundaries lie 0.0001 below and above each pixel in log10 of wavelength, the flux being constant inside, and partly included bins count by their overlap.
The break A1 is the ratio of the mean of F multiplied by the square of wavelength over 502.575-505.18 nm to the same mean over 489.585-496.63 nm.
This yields 0.96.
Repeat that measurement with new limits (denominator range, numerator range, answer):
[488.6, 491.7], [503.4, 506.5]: 1.01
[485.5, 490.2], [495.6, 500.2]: 1.06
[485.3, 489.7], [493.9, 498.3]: 1.11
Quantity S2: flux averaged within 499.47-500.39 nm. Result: 15.3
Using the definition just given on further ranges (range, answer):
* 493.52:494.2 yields 16.6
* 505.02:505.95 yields 16.2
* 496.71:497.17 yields 16.3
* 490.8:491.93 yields 16.3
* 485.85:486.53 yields 14.7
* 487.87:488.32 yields 15.8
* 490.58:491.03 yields 16.7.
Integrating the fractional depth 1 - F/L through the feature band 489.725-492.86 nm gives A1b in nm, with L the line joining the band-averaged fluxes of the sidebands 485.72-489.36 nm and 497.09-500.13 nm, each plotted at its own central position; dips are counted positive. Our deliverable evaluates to -0.22 nm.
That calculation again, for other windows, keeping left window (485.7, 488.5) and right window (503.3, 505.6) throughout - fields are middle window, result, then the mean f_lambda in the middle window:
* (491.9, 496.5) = -0.43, 16.8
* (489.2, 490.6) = -0.16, 17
